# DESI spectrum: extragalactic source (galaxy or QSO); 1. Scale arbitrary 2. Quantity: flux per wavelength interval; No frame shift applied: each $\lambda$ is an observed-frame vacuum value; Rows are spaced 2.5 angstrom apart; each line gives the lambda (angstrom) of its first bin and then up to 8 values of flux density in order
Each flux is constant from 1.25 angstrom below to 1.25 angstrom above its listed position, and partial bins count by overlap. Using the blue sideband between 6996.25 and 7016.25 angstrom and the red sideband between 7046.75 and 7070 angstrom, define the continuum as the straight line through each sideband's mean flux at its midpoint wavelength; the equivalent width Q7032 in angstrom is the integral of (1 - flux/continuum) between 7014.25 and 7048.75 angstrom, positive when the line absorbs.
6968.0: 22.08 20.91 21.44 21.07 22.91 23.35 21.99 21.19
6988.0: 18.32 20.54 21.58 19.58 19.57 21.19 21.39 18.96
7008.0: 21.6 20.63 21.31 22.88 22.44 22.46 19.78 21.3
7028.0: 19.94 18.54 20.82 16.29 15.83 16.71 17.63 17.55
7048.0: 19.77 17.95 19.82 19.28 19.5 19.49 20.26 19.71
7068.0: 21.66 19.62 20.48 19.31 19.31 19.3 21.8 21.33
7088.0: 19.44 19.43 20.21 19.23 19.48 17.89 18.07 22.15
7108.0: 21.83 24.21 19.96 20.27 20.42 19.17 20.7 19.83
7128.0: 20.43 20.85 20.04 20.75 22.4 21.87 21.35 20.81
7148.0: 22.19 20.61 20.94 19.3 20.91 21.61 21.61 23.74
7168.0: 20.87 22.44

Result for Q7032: 1.53 angstrom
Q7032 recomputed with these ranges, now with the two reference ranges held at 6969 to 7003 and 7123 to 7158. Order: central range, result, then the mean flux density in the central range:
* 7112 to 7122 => 0.4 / 20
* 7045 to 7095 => 2.8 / 19.8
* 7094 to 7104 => 1.1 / 18.7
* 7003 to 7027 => -0.3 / 21.3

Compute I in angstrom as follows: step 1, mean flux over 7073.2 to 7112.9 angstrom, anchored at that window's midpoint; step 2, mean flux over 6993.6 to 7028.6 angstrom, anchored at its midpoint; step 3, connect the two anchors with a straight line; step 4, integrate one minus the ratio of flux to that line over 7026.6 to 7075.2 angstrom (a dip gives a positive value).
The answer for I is 3.7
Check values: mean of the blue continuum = 21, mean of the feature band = 19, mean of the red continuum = 20.2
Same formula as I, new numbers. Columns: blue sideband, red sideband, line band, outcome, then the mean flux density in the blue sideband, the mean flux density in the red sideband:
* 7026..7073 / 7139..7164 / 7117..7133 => 0.3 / 19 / 21.1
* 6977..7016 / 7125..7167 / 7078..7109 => 1.7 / 21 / 21.2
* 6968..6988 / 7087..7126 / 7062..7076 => 0.2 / 21.6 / 20.2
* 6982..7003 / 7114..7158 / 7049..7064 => 0.9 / 20.5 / 20.7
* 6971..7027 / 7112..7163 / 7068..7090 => 0.8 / 21.1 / 20.7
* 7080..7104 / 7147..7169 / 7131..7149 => -0.4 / 19.6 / 21.3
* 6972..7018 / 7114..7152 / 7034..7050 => 2.8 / 21.1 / 20.8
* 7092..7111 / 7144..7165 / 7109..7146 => -0.4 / 20.2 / 21.1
